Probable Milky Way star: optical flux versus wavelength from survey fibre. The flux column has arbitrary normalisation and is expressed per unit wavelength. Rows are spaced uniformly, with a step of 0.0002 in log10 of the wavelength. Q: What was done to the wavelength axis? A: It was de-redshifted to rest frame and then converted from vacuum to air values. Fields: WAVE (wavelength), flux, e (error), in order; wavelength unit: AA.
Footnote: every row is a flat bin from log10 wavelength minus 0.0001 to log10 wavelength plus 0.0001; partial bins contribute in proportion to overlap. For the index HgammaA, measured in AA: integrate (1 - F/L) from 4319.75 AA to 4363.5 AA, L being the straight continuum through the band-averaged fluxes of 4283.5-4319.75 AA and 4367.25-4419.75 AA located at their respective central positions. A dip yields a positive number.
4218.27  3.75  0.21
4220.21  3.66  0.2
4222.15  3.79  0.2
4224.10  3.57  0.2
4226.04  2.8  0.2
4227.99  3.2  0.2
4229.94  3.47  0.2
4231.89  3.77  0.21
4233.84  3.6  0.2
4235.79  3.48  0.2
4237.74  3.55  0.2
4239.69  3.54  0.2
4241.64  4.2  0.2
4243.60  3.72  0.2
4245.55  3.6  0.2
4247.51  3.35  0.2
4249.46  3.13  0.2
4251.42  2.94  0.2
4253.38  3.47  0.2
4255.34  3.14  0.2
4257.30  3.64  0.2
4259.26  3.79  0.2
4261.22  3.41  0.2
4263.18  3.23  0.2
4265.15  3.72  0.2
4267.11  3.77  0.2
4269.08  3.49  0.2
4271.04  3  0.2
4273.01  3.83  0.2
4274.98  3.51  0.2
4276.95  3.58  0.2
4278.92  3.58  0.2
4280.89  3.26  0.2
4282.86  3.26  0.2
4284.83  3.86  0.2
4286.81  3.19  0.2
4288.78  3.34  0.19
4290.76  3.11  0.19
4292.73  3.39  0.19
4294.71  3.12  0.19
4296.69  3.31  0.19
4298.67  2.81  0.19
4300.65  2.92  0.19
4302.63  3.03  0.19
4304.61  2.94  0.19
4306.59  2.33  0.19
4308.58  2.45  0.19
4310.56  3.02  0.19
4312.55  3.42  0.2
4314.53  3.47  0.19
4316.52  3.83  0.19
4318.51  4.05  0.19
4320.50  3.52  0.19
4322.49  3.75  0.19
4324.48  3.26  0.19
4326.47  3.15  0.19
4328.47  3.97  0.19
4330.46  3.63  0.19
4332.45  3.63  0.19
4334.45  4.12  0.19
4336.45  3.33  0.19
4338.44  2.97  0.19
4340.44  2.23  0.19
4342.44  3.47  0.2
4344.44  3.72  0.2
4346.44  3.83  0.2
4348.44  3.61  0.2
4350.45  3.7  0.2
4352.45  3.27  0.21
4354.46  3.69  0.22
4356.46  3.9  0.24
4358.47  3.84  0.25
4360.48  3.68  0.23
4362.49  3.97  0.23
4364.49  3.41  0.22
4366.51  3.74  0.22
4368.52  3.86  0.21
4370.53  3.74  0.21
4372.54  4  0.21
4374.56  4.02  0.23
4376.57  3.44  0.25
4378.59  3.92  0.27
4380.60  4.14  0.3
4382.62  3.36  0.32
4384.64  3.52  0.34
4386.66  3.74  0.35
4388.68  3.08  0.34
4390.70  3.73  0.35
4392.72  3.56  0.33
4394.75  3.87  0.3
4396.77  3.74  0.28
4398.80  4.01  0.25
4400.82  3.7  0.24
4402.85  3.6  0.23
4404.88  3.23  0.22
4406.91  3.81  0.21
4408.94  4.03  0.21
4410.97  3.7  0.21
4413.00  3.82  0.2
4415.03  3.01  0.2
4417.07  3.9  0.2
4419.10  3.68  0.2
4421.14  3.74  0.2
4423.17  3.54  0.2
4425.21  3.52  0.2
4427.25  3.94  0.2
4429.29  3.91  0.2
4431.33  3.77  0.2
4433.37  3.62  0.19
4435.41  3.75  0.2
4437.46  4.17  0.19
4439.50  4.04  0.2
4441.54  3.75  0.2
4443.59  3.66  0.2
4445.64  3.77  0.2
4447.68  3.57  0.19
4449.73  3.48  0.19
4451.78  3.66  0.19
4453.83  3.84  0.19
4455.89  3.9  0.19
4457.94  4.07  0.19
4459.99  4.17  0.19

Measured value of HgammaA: -1.8 AA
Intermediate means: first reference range 3.2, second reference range 3.7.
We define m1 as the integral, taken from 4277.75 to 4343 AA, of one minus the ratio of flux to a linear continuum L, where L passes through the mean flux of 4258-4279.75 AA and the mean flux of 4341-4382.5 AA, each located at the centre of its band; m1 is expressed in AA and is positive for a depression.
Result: 5.9 AA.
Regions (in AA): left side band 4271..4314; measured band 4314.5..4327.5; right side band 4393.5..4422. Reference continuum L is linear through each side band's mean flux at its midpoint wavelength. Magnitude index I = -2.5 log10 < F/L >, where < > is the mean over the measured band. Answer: -0.08 mag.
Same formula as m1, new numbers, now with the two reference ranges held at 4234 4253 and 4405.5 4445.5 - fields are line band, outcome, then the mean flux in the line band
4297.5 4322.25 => 2.9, 3.17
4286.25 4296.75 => 1.0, 3.24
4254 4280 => 0.2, 3.51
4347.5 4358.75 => 0.0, 3.66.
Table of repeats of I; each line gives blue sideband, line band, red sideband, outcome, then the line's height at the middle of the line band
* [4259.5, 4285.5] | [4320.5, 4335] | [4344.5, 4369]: 0.00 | 3.64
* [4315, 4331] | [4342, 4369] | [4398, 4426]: -0.01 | 3.65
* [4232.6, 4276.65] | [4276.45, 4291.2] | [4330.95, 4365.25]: 0.04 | 3.52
